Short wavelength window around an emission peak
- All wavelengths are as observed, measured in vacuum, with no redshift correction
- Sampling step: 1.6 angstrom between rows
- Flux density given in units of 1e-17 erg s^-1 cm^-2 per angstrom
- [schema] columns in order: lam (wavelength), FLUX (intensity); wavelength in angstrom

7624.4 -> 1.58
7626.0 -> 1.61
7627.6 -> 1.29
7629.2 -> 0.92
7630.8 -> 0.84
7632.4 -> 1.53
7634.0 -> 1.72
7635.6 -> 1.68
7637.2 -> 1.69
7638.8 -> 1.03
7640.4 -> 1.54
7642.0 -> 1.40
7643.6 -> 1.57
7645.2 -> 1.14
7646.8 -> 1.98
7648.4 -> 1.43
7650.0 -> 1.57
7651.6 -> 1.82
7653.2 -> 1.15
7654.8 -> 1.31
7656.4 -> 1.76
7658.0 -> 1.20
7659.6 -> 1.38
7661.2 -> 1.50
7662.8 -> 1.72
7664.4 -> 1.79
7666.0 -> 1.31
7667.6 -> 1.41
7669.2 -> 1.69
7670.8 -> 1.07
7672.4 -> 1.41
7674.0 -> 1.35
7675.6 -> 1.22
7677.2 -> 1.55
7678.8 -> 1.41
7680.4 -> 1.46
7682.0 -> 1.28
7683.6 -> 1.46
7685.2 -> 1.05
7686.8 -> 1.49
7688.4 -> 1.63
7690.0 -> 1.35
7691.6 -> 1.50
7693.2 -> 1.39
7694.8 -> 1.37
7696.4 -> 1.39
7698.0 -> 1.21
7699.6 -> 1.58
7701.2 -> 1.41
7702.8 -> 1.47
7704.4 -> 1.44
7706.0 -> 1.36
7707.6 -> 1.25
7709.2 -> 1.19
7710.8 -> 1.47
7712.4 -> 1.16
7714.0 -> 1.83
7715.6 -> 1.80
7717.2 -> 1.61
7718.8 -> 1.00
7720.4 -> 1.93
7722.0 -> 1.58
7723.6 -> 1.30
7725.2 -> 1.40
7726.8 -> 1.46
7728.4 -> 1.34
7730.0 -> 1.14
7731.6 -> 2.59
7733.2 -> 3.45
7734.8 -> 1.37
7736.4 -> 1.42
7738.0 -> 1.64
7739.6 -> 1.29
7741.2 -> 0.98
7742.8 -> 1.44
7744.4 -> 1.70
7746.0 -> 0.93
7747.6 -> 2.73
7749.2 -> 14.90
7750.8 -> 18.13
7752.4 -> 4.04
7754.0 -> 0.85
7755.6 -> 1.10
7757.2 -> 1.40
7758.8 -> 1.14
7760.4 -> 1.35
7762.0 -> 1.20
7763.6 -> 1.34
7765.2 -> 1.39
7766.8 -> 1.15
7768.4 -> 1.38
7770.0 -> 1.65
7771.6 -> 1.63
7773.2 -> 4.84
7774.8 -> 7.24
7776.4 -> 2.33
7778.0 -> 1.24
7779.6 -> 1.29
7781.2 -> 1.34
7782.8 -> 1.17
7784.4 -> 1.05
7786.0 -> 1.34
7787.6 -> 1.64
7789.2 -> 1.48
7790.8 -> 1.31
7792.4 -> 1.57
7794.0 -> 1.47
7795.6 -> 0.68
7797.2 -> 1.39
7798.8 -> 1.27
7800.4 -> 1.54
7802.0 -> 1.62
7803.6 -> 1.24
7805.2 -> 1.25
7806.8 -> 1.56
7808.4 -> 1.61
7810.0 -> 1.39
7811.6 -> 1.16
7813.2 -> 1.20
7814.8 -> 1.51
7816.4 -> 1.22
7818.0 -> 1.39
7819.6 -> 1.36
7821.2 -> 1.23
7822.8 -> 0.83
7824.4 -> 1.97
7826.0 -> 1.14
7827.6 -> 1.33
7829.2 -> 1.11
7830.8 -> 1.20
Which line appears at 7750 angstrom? H-alpha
